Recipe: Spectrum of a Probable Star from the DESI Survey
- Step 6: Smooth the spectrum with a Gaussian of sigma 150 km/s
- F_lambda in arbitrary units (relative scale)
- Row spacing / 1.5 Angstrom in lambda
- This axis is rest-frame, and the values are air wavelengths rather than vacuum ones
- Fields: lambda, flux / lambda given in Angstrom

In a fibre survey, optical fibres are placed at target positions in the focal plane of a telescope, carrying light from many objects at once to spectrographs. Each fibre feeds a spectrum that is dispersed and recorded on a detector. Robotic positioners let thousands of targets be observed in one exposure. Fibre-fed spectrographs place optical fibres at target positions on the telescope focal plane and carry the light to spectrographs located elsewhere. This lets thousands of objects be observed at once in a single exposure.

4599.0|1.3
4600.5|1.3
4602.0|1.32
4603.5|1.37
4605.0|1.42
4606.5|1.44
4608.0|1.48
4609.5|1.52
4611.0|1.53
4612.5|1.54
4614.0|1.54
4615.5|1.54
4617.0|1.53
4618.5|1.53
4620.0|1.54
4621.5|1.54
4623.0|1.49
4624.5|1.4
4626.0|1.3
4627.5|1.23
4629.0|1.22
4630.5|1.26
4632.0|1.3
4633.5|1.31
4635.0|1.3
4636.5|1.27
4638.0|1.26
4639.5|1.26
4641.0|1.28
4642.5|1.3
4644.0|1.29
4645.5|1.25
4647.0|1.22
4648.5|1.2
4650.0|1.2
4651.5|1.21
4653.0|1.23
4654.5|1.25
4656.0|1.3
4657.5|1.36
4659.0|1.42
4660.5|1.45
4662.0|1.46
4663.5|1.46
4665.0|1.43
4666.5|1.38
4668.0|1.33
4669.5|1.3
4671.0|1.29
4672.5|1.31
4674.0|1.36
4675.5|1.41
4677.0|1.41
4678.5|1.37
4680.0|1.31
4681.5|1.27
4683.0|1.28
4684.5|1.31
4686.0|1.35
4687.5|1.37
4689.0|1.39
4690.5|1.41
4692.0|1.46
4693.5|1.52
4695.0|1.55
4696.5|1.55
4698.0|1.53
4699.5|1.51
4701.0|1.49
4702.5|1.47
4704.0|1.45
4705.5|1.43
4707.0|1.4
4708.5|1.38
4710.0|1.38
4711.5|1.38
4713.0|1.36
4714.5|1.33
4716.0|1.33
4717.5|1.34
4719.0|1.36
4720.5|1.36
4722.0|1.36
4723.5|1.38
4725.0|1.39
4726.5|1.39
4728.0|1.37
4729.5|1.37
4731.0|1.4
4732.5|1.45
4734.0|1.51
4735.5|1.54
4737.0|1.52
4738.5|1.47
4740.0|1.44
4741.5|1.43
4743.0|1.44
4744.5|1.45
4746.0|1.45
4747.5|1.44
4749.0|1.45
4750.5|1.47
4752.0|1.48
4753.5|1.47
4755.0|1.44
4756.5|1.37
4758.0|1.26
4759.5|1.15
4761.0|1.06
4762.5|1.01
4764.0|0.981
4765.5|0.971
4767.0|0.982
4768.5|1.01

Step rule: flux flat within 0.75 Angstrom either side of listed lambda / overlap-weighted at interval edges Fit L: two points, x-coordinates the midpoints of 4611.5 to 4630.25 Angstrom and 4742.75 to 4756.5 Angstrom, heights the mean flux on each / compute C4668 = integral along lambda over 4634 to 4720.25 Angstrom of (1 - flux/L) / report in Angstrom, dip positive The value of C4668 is 5.3 Angstrom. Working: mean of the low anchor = 1.45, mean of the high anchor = 1.45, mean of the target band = 1.36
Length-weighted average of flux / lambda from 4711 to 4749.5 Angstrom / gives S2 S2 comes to 1.41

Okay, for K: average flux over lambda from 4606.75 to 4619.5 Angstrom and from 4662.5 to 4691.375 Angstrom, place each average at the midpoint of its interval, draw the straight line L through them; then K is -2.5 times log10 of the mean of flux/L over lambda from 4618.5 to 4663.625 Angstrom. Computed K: 0.10 mag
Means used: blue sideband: 1.52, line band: 1.32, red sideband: 1.36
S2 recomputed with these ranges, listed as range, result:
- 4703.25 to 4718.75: 1.38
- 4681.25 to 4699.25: 1.42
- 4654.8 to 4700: 1.39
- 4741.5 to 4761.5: 1.39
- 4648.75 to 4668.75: 1.34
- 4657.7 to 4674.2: 1.38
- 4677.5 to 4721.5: 1.4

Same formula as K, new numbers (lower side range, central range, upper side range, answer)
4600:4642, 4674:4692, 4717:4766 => 0.02 mag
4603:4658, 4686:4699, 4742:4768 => -0.11 mag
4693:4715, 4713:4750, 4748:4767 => -0.05 mag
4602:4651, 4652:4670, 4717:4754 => 0.02 mag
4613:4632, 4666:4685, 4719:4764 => 0.06 mag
